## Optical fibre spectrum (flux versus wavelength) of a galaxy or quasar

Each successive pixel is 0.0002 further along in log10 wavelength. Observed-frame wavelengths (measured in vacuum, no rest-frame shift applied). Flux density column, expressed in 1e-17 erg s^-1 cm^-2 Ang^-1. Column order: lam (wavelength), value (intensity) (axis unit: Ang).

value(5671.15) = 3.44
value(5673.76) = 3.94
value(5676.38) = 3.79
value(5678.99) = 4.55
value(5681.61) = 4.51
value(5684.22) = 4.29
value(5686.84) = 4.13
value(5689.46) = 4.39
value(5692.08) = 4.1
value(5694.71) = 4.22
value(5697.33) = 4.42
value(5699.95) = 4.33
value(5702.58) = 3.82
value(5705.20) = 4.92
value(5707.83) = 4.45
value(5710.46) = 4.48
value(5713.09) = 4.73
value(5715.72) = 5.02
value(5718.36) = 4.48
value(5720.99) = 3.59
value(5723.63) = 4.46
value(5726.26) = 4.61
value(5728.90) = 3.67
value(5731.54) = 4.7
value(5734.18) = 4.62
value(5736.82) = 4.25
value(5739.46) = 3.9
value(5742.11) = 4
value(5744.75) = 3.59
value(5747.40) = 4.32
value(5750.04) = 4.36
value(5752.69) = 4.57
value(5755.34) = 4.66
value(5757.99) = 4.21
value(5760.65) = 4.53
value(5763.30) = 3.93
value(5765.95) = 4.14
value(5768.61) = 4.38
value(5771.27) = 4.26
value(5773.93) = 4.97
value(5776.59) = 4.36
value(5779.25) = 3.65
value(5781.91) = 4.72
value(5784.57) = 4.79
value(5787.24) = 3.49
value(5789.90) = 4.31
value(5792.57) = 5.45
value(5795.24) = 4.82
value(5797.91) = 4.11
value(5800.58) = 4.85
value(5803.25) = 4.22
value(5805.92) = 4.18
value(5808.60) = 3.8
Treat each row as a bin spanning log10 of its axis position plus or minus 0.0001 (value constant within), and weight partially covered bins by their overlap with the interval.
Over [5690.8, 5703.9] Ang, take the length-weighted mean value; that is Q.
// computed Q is 4.18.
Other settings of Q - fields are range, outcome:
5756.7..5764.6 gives 4.22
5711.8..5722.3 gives 4.45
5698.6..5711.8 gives 4.4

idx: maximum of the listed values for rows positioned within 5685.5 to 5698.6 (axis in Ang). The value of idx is 4.42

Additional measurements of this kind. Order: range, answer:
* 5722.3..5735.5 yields 4.7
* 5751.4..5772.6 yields 4.66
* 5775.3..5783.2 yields 4.72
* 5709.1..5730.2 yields 5.02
